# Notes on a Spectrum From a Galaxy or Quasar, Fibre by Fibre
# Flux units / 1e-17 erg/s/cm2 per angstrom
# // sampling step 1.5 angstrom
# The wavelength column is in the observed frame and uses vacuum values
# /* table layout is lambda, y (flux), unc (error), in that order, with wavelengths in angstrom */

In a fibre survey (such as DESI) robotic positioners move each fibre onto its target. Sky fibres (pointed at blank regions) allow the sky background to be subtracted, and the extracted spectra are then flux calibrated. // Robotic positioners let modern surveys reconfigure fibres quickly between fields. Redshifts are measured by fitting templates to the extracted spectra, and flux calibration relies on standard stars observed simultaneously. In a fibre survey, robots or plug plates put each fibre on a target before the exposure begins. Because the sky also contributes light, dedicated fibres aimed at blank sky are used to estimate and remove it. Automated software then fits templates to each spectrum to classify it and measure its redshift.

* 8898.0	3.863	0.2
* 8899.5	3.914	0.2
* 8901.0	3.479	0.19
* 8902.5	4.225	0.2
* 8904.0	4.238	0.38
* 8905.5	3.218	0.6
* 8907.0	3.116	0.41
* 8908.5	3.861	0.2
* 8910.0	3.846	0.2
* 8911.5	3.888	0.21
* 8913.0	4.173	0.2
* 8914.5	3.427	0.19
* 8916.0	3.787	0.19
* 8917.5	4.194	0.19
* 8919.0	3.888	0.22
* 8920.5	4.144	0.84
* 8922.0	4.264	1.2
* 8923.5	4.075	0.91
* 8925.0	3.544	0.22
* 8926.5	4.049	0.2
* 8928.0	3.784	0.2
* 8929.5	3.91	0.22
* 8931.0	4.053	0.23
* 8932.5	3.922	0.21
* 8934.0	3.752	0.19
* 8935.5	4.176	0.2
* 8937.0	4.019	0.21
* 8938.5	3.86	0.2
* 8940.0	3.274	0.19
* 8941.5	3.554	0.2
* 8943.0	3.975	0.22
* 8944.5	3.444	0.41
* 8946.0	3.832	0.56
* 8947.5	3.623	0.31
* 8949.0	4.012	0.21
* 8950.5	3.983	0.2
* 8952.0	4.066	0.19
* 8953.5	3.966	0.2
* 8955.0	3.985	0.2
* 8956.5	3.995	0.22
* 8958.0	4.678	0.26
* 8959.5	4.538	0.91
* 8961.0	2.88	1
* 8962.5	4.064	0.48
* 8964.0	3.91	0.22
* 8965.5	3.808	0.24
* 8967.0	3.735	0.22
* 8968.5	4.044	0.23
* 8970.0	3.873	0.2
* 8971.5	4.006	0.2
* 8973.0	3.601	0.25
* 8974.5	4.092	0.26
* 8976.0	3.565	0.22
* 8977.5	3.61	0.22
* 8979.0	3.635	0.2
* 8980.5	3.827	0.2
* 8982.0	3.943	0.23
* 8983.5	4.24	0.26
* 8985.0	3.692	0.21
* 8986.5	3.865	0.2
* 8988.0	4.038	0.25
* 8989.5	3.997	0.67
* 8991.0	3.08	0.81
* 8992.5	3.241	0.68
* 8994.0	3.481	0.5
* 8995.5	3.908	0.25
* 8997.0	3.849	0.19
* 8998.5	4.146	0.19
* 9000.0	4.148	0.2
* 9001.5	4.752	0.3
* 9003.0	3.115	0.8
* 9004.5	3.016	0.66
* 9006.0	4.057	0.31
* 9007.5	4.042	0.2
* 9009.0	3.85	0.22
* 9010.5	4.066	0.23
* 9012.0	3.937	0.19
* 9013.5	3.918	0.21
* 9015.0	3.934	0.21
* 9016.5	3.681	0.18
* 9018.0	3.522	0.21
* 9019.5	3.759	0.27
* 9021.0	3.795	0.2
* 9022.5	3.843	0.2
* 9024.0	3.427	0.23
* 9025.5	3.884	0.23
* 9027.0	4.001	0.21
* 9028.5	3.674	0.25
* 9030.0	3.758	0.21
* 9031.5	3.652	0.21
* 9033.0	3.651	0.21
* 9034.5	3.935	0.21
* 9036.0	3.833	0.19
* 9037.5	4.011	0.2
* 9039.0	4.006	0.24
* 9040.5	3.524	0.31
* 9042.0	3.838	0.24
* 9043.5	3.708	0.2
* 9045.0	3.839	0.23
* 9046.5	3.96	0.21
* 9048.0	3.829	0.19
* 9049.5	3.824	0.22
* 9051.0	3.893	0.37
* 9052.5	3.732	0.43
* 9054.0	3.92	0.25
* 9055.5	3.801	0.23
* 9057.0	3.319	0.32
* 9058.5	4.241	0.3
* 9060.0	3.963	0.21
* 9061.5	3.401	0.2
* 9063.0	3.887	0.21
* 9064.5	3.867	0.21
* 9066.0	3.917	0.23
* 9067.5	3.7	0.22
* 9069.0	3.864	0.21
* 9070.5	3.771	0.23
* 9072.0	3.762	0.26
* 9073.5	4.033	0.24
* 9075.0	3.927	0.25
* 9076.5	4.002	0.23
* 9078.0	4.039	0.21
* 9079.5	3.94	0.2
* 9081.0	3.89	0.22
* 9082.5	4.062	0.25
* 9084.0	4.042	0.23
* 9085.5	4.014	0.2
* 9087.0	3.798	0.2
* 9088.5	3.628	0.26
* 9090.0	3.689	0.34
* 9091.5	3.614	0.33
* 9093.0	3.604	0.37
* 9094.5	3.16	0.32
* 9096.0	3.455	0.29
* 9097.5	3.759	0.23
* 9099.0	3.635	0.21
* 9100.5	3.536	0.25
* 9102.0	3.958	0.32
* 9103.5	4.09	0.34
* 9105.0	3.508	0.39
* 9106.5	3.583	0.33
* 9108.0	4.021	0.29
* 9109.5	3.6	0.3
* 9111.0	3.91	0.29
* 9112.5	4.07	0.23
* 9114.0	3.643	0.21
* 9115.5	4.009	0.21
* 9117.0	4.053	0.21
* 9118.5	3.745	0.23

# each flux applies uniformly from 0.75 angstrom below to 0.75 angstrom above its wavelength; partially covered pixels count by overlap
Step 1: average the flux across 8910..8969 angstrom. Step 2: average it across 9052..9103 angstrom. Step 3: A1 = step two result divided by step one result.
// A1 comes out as 0.97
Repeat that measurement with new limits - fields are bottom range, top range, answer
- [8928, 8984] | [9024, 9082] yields 0.99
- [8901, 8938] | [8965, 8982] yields 0.98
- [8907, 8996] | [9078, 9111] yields 0.97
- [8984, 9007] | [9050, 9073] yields 1.01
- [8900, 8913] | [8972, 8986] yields 1.01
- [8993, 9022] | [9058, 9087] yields 1.02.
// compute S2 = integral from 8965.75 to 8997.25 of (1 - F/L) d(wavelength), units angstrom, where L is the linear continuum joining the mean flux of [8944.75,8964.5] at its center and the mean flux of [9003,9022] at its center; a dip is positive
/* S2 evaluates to 0.7 angstrom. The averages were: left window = 3.95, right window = 3.77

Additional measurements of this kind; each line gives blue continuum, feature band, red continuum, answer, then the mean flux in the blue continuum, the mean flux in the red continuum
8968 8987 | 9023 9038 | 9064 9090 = 0.3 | 3.84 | 3.89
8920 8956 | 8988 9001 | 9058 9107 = 0.3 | 3.89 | 3.8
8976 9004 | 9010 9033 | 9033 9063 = 0.2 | 3.8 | 3.82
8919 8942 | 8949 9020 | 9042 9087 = 0.5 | 3.9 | 3.87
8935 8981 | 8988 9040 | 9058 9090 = 1.0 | 3.86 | 3.89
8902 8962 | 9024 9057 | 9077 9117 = 0.1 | 3.88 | 3.79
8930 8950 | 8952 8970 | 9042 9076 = -0.7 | 3.81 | 3.83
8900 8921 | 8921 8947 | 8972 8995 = -0.4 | 3.82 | 3.73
